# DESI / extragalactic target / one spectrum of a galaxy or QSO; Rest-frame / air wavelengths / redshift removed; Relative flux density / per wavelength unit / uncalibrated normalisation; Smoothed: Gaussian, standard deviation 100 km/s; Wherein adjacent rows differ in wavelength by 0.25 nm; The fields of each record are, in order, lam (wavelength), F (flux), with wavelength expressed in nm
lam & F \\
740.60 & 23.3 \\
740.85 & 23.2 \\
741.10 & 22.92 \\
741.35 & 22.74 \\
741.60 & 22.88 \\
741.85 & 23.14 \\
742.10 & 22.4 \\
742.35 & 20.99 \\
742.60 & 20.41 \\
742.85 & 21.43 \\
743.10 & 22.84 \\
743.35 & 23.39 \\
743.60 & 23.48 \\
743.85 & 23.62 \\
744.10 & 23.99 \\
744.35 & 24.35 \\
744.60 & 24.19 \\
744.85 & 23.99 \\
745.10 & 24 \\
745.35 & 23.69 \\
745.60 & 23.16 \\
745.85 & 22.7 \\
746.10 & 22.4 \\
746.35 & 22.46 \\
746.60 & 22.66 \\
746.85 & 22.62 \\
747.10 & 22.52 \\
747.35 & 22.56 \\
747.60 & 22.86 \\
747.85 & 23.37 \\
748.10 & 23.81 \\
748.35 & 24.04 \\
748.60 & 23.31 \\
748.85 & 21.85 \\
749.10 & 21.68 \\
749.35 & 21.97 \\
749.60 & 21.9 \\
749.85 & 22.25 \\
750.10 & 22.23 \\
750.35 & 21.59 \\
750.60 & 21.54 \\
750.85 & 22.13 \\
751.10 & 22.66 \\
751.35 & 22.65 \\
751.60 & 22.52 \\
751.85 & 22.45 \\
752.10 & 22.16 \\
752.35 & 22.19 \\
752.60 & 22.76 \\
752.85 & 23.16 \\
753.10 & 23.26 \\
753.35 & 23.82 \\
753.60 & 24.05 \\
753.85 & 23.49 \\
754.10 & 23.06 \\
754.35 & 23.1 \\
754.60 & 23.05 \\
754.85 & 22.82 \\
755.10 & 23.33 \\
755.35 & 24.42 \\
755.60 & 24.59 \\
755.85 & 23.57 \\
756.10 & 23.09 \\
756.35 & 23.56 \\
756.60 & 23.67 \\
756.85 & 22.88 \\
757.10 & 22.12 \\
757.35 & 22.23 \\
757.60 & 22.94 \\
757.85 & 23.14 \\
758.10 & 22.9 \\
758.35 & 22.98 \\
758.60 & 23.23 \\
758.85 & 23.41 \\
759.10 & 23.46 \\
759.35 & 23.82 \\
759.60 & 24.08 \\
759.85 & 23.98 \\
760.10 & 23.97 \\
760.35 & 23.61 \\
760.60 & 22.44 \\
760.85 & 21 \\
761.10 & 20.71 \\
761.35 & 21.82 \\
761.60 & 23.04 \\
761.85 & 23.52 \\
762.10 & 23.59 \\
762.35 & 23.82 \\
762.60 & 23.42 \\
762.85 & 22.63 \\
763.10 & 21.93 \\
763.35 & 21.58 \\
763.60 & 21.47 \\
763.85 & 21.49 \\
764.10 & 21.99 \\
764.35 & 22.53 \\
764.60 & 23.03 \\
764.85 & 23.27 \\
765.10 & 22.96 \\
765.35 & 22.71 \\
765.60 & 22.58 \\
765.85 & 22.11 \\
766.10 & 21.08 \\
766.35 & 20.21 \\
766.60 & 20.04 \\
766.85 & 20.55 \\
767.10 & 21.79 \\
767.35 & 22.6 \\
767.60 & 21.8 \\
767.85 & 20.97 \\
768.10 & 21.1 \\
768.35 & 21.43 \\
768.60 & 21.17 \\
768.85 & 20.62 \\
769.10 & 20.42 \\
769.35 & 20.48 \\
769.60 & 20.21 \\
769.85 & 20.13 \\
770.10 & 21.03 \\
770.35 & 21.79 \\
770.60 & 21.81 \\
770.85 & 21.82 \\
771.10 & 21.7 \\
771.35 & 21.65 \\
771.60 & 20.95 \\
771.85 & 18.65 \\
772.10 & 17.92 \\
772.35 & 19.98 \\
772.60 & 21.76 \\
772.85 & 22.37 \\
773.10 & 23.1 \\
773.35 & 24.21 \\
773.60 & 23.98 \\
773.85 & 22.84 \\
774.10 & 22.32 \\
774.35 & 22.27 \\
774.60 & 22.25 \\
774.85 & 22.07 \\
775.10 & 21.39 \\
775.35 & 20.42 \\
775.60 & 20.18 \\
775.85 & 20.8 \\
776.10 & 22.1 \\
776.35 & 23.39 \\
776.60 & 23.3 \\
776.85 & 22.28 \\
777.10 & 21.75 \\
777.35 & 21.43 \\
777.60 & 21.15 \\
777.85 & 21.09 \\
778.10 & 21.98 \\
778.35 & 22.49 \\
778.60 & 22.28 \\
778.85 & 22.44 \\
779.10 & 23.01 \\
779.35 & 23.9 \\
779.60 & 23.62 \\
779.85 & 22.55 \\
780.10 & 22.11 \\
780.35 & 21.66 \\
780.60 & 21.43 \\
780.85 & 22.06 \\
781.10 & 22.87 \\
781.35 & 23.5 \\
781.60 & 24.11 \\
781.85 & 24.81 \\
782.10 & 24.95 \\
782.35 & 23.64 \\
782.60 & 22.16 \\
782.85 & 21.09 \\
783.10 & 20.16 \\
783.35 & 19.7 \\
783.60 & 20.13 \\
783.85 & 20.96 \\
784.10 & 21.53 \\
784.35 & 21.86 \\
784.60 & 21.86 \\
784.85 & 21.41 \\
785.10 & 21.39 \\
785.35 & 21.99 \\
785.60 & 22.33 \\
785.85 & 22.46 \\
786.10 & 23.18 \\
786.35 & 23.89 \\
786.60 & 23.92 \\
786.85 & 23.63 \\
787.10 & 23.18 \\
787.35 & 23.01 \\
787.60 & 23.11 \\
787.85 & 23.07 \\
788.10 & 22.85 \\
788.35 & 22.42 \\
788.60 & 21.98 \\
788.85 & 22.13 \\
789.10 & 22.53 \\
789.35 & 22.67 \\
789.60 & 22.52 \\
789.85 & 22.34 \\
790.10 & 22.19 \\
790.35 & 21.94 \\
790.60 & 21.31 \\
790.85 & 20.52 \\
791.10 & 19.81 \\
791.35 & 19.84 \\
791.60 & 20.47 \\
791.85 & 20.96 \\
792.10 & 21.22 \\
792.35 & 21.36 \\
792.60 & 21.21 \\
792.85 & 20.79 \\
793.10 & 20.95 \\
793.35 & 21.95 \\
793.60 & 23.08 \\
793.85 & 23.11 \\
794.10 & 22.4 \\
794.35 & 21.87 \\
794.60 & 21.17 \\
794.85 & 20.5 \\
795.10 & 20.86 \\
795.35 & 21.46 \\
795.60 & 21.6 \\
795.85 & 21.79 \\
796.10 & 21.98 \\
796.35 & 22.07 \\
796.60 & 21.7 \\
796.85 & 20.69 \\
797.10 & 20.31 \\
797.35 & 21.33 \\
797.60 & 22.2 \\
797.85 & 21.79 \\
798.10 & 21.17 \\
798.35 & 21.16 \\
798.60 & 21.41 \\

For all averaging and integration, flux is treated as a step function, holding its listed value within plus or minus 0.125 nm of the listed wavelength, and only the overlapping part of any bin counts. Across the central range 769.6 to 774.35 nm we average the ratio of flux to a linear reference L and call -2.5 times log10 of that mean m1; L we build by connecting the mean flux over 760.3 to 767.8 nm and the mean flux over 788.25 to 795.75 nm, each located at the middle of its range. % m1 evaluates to 0.022 mag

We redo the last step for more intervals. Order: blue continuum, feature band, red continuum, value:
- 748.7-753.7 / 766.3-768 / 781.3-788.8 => 0.06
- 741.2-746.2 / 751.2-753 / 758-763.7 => 0.02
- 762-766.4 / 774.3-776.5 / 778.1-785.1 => 0.03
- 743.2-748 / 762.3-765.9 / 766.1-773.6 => -0.04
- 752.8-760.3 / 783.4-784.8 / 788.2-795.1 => 0.04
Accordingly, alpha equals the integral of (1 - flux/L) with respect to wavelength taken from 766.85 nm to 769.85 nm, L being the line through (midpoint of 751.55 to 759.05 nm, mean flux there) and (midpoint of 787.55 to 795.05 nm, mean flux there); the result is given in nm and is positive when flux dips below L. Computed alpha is 0.21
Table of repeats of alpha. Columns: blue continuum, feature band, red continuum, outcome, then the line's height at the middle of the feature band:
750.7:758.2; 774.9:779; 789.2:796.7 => 0.068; 22.2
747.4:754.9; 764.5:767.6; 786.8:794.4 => 0.073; 22.4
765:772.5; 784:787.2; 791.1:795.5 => -0.191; 21.2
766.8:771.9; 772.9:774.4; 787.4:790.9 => -0.122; 21.4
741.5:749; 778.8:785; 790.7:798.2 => -0.154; 21.8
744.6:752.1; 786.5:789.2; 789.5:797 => -0.161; 21.6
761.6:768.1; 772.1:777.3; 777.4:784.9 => 0.038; 22.2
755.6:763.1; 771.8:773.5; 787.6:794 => 0.092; 22.5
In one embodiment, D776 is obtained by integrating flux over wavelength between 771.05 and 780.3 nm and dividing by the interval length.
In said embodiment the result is 21.9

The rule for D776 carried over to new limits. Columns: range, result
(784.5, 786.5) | 22.3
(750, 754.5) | 22.7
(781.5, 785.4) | 22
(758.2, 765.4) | 22.8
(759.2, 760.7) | 23.7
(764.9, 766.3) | 22.2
